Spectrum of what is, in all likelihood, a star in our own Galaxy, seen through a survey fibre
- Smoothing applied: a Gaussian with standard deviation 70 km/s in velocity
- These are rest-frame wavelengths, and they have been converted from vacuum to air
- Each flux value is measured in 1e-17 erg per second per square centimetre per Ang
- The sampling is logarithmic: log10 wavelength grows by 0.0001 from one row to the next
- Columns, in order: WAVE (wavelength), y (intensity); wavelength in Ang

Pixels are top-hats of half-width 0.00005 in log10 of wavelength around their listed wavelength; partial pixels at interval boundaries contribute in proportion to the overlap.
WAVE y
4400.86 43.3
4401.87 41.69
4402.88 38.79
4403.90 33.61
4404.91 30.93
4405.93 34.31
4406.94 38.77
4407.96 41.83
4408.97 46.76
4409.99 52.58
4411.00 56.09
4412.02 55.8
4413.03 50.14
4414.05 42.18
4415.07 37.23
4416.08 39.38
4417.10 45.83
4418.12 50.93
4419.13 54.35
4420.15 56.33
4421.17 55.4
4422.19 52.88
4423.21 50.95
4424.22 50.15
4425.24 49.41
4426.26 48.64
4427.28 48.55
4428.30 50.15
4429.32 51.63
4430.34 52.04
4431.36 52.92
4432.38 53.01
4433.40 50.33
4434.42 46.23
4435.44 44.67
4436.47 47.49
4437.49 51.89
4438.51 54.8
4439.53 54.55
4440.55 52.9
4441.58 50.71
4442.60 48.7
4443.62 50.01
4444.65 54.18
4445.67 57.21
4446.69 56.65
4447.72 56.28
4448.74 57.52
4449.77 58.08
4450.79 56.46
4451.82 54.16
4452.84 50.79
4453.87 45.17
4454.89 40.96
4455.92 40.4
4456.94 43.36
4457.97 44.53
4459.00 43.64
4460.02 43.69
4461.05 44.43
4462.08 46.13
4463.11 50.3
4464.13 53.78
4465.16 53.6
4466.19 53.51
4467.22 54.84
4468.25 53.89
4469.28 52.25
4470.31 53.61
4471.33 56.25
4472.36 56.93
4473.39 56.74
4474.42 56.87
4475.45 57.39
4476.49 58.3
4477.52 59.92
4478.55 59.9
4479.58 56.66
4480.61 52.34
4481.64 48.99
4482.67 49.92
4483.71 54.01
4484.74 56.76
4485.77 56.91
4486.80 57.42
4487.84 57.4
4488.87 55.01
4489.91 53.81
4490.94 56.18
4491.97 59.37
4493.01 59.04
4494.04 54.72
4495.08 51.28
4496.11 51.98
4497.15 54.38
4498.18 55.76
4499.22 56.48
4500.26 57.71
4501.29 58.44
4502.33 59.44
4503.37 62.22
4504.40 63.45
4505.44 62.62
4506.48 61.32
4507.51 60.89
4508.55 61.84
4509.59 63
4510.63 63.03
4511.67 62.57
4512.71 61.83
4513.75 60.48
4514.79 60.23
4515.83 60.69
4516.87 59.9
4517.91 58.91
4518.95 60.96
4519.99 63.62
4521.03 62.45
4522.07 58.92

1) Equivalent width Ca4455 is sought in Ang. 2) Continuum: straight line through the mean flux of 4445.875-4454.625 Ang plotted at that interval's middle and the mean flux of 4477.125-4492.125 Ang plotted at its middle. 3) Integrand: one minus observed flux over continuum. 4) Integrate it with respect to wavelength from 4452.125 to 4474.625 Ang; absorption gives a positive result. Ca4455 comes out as 2.0 Ang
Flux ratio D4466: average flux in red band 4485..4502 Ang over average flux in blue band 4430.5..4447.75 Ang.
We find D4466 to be 1.1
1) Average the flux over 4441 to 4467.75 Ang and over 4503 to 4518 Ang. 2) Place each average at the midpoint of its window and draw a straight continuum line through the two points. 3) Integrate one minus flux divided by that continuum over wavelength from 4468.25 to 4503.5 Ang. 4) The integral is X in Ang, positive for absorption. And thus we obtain 0.4 Ang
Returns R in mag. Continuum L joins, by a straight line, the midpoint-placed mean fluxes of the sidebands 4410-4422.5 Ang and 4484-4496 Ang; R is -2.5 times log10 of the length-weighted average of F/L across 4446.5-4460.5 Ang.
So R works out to 0.08 mag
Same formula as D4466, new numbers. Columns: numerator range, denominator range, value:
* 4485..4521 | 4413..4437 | 1.20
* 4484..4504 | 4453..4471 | 1.17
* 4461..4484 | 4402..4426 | 1.17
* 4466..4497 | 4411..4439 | 1.11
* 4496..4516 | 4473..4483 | 1.08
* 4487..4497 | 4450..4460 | 1.18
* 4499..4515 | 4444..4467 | 1.21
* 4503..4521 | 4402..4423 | 1.35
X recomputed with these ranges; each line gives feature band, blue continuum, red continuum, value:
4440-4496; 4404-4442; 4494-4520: 1.4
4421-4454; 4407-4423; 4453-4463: -4.0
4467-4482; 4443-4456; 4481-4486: -0.8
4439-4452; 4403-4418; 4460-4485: -1.4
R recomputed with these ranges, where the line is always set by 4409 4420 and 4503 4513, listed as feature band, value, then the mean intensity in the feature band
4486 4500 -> 0.08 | 55.6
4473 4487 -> 0.05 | 55.8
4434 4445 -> 0.04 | 50.5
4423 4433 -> 0.00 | 50.8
